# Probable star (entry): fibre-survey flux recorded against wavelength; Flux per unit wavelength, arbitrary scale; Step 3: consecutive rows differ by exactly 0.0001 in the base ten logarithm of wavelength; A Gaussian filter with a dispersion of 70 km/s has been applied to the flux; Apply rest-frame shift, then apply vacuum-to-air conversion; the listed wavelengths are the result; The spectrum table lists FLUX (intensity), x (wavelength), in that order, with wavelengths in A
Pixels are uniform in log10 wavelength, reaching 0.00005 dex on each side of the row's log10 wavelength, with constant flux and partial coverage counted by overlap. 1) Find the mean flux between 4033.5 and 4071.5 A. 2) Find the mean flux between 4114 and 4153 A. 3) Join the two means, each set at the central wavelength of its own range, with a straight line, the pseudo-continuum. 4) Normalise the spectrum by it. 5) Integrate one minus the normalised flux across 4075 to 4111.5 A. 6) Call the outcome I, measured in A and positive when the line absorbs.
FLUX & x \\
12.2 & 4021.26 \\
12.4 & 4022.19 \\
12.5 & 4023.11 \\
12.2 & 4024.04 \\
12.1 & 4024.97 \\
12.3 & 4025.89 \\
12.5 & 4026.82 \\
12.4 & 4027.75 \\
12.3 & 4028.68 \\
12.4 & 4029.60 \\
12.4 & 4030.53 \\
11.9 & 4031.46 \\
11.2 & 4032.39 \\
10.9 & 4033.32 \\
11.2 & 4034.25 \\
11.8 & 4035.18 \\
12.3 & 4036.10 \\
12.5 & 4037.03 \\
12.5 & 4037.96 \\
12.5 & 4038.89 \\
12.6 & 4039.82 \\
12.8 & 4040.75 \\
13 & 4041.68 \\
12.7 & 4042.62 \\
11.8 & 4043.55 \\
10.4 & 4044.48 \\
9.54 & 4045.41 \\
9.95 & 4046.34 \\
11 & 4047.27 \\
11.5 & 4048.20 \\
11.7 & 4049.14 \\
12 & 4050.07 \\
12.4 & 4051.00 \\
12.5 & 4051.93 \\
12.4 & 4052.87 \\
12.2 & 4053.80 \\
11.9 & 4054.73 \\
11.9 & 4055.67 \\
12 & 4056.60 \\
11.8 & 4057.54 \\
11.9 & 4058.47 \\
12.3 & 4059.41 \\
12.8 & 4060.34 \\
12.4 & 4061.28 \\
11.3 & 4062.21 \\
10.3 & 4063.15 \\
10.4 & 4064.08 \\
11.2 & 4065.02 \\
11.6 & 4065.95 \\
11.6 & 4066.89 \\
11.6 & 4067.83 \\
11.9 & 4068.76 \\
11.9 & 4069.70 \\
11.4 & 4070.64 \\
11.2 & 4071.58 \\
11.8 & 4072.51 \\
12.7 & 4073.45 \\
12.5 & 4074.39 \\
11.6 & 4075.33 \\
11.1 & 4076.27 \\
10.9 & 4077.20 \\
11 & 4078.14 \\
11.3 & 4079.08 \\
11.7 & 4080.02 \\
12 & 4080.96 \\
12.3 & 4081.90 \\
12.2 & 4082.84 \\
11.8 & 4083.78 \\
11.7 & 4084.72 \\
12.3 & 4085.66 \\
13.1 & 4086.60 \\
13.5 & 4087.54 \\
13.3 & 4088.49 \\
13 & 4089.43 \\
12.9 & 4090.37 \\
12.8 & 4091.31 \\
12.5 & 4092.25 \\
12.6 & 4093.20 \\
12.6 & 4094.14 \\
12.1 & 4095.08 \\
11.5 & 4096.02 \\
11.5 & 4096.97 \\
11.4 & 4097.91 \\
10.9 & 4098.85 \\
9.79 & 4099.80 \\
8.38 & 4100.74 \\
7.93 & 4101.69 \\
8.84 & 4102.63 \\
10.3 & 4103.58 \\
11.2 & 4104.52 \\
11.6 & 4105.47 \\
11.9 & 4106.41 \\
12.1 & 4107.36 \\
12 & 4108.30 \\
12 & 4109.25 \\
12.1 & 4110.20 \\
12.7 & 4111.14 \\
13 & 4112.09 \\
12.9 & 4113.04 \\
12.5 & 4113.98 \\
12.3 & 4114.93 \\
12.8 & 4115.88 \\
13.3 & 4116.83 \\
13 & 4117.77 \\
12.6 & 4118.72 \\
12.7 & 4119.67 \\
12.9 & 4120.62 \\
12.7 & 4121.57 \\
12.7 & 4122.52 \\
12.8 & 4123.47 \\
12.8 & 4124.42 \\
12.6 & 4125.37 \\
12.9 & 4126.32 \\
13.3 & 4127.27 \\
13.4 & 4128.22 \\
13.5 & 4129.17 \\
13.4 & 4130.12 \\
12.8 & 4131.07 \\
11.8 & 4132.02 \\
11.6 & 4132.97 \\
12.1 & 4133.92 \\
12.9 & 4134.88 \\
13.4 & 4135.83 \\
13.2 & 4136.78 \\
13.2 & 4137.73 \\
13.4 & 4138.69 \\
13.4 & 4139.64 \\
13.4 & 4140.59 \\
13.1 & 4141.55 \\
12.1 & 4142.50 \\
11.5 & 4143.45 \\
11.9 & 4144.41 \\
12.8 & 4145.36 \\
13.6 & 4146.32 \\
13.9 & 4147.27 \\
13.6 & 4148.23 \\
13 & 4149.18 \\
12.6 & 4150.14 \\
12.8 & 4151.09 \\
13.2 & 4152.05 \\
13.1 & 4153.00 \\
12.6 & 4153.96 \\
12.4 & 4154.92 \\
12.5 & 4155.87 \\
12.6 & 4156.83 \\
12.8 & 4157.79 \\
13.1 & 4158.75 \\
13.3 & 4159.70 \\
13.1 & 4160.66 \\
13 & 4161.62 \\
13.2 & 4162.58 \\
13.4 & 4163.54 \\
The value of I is 2.0 A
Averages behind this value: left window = 11.8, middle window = 11.7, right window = 12.9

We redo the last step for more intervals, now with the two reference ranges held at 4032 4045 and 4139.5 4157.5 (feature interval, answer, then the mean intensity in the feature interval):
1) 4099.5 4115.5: 1.6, 11.3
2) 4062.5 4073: 0.7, 11.4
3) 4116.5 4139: -0.3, 12.9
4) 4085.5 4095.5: -0.3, 12.8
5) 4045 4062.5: 0.5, 11.8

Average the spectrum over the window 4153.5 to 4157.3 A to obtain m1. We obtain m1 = 12.5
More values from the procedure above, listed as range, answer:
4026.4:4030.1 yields 12.4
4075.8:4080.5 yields 11.2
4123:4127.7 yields 12.9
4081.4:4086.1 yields 12.1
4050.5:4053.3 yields 12.4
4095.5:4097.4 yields 11.5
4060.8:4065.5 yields 11.1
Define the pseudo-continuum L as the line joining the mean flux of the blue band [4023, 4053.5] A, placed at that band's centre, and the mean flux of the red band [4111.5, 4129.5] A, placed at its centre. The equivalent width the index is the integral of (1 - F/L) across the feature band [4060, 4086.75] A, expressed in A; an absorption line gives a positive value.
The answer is 1.40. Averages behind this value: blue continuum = 11.9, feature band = 11.7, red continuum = 12.9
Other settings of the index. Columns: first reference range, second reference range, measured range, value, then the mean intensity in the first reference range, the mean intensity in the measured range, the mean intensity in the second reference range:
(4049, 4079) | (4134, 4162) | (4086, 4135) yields 0.9 A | 11.8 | 12.2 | 12.9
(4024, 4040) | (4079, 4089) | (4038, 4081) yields 1.8 A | 12.1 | 11.7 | 12.3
